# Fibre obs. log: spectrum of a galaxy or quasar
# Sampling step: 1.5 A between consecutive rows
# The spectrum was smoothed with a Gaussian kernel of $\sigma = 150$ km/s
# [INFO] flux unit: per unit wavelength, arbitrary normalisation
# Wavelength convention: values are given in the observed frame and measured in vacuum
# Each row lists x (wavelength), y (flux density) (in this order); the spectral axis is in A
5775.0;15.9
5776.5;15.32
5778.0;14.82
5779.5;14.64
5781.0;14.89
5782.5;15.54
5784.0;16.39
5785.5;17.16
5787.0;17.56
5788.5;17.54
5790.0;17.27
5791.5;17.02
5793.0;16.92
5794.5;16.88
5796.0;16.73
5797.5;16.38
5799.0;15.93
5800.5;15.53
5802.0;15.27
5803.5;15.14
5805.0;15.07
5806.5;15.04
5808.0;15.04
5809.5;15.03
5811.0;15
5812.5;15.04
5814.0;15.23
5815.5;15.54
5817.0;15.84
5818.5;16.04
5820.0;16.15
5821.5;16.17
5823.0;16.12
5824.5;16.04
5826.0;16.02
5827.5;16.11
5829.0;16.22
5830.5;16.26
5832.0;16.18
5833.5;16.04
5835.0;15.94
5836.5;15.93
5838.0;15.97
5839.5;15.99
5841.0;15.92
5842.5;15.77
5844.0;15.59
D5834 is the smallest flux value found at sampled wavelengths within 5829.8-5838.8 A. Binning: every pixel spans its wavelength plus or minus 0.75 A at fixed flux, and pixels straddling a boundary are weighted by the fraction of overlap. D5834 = 15.93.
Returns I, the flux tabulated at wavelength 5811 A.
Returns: 15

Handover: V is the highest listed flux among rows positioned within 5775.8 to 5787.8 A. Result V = 17.56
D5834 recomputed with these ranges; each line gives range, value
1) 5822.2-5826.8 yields 16.02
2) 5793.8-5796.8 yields 16.73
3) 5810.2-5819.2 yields 15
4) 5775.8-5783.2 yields 14.64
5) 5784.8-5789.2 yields 17.16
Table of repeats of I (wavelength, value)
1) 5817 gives 15.84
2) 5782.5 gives 15.54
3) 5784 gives 16.39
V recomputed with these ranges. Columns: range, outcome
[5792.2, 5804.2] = 16.92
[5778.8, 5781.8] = 14.89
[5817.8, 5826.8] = 16.17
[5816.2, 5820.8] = 16.15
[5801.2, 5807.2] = 15.27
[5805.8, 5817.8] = 15.84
